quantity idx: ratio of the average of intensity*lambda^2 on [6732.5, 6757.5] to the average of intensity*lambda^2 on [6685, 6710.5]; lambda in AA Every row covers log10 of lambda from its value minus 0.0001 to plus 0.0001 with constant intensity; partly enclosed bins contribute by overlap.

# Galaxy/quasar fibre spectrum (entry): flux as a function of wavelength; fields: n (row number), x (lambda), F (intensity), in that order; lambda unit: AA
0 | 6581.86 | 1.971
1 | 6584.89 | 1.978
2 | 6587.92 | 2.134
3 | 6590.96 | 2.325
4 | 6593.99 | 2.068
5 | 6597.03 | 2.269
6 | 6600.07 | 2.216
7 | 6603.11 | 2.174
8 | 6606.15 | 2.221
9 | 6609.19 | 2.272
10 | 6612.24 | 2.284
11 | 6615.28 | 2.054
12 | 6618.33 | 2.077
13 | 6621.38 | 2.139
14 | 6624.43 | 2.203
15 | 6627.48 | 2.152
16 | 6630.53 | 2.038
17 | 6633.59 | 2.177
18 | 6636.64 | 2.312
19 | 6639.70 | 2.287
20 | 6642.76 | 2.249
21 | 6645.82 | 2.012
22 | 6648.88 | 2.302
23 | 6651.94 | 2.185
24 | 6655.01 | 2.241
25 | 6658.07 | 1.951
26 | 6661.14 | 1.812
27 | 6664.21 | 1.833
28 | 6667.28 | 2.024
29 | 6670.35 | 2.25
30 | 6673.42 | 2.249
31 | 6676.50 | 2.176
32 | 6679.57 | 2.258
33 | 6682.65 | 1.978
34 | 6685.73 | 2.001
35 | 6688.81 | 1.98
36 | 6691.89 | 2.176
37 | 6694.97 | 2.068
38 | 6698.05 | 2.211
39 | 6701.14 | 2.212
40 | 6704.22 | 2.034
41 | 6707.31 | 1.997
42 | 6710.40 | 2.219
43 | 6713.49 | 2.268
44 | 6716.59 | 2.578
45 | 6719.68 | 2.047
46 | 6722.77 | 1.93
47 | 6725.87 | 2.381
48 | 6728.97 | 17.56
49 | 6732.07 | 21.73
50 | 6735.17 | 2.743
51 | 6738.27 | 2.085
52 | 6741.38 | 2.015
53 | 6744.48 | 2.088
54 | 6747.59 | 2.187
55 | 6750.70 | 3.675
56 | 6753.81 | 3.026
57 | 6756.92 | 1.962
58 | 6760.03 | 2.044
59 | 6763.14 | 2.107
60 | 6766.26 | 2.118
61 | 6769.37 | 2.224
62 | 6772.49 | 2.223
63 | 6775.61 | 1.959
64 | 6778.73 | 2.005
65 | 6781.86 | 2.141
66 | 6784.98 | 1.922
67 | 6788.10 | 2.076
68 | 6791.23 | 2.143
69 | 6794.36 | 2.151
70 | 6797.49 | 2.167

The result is 1.62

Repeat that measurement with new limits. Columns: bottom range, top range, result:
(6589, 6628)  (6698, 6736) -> 2.40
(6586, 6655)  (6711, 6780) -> 1.82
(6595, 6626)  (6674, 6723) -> 1.00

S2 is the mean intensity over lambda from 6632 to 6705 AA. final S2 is 2.12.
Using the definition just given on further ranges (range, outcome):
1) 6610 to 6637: 2.16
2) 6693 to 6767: 3.73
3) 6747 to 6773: 2.41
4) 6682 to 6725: 2.13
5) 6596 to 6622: 2.19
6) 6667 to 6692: 2.12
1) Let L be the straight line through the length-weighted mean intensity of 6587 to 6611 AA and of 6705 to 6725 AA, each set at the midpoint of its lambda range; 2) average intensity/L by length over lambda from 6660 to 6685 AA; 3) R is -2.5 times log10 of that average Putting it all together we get 0.06 mag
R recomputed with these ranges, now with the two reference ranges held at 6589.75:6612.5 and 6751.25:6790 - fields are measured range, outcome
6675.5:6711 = 0.05 mag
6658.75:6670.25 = 0.14 mag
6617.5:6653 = 0.02 mag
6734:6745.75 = -0.01 mag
